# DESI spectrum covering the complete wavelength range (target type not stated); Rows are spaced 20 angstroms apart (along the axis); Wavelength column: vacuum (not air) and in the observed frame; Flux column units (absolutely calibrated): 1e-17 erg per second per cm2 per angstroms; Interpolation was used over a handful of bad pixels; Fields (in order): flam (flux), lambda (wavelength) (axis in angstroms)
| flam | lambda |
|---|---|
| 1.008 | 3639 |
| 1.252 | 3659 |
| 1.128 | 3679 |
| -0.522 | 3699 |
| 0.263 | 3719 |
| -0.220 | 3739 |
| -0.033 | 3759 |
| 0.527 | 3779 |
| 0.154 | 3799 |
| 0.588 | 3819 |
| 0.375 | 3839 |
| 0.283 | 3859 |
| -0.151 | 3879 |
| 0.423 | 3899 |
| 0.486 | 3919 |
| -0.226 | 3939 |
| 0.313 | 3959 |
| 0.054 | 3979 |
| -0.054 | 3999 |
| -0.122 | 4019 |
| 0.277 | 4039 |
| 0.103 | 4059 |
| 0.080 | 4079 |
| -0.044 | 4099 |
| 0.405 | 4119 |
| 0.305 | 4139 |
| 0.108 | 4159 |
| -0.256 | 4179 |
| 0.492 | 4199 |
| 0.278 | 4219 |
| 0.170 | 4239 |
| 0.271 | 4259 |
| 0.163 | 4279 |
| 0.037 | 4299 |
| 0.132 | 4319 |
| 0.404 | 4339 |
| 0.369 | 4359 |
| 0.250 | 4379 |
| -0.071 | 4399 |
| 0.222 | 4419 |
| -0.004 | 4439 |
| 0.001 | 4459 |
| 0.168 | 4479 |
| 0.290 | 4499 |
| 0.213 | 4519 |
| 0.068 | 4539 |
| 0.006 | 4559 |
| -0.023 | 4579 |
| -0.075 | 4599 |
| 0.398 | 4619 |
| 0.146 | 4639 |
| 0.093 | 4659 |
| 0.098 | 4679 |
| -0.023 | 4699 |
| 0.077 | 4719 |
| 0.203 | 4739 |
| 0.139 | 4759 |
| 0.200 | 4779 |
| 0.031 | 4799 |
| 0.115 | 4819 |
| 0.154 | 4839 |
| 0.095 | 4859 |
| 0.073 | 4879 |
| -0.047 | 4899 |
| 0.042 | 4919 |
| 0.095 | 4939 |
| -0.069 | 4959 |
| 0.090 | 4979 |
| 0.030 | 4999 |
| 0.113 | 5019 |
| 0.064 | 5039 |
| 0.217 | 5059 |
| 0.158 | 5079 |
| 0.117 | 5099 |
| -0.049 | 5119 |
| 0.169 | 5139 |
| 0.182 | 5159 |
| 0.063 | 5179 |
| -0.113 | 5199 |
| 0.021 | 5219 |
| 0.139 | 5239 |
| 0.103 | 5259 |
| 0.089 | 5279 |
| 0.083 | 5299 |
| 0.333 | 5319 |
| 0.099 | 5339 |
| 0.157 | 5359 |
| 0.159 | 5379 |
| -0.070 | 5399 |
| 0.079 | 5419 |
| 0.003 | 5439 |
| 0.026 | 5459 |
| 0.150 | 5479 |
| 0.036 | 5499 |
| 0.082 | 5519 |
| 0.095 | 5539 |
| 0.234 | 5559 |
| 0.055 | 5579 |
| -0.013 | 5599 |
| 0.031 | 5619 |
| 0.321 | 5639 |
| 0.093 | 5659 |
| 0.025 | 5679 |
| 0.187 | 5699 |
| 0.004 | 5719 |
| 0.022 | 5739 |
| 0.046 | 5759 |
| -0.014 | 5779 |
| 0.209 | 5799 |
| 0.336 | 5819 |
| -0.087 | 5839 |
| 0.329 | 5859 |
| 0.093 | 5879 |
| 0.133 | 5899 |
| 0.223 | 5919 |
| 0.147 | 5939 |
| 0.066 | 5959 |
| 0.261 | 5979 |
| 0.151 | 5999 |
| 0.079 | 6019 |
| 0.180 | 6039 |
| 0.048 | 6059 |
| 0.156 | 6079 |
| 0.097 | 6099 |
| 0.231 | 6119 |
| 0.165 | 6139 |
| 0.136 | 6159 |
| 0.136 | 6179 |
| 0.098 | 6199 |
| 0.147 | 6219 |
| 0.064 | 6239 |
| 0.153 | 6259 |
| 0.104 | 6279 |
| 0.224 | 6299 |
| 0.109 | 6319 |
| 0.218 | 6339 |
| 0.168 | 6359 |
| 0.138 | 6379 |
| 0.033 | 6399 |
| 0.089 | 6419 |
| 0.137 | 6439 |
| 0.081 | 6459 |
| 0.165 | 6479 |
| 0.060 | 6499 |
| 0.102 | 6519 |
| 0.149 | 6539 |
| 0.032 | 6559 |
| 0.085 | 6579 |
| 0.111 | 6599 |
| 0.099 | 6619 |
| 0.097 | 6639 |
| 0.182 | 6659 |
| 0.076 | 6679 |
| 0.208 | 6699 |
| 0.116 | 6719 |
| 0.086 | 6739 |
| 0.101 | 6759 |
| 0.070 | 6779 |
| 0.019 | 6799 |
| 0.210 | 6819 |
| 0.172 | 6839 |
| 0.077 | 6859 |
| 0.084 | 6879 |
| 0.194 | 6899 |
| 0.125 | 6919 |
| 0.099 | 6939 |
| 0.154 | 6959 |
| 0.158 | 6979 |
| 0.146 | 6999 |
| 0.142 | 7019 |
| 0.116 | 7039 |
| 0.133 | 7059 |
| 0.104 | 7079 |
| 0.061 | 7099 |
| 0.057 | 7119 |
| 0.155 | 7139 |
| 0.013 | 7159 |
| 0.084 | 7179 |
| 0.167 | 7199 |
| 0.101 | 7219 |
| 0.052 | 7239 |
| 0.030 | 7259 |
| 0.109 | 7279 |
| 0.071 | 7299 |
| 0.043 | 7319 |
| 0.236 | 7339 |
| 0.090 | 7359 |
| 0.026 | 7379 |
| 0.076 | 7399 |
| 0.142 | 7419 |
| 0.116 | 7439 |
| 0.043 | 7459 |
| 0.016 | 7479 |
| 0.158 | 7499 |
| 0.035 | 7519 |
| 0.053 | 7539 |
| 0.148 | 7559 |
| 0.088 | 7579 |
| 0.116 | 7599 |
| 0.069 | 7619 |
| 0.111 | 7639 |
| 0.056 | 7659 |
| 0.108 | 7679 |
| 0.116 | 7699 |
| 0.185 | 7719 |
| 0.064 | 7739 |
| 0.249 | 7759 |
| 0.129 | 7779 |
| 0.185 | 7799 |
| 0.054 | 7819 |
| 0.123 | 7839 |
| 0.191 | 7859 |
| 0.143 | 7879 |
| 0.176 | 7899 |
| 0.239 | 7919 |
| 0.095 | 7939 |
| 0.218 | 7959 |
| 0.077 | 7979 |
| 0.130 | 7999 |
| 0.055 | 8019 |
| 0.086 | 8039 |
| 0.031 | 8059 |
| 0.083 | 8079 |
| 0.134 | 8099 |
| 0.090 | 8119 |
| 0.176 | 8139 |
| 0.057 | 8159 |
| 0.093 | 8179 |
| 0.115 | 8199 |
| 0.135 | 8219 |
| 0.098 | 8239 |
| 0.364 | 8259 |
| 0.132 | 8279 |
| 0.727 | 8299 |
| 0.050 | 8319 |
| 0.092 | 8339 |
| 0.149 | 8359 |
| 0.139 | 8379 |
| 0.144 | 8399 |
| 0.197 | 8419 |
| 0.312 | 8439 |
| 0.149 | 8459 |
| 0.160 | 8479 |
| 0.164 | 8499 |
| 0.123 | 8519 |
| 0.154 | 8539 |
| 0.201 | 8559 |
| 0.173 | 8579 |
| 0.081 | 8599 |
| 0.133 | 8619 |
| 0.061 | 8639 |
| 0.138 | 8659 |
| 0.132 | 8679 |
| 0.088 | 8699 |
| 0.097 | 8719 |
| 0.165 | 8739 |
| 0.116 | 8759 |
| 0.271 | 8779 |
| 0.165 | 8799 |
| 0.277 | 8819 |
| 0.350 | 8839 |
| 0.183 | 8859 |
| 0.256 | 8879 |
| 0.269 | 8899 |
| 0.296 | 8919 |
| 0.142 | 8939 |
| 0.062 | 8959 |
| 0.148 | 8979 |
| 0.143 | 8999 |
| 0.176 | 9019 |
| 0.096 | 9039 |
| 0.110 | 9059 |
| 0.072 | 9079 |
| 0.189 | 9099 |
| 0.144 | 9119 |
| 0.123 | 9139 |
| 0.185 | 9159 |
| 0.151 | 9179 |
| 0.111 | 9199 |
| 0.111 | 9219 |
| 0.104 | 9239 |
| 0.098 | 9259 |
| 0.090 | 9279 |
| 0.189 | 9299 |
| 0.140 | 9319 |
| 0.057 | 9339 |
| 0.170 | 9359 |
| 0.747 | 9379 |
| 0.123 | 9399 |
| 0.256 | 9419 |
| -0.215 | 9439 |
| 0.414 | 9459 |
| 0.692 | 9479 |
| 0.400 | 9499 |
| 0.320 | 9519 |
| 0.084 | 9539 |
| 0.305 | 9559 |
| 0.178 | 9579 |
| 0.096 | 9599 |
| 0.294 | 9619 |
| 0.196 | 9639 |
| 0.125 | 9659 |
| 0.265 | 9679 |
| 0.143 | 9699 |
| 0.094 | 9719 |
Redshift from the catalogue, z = 1.214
